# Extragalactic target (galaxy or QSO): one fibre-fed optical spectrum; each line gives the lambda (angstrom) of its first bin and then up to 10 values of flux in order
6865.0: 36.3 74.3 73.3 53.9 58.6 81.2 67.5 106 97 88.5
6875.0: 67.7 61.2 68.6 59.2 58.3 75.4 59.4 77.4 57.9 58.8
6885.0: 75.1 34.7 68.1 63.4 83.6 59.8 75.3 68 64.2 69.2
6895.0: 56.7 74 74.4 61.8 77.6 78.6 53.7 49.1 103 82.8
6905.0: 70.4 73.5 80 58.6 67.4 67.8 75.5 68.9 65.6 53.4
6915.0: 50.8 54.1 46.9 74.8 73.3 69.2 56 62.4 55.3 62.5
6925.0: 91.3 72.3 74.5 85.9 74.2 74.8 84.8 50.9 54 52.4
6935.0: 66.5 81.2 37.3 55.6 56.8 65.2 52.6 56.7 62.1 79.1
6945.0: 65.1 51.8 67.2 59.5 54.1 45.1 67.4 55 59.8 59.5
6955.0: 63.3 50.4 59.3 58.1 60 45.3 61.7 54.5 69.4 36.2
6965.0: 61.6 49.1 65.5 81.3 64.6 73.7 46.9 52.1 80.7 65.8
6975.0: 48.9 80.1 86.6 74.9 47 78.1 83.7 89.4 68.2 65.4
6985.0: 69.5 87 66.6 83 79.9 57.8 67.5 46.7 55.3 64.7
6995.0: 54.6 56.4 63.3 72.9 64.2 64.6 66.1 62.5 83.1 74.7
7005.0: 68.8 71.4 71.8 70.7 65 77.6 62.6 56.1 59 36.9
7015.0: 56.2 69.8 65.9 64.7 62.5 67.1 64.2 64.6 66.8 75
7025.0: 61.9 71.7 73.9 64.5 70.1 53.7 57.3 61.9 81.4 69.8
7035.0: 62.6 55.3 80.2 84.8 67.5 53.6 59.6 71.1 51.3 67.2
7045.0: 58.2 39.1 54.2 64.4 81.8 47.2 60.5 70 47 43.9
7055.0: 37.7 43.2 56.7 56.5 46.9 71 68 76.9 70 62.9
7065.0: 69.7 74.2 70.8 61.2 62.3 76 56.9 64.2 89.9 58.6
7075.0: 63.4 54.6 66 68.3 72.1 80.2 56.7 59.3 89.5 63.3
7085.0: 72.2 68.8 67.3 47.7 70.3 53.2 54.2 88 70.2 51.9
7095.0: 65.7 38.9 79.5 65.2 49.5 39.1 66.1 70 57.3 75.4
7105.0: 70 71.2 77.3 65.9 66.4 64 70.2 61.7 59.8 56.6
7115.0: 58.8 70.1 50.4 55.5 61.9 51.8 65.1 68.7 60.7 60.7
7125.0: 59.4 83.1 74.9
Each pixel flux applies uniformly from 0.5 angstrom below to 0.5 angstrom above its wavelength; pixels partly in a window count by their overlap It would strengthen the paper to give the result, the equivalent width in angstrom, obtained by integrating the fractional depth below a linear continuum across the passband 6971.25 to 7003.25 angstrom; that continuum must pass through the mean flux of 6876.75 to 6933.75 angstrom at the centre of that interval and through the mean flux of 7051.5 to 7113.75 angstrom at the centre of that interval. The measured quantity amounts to -1.1 angstrom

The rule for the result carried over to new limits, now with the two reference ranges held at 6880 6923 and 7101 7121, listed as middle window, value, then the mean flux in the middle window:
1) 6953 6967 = 2.0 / 56.5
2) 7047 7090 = 0.5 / 63.8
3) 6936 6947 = 1.1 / 59.7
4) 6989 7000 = 0.7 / 61.4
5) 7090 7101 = 0.7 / 60.2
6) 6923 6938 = -0.4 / 67.9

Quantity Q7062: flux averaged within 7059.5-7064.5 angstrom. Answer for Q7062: 69.8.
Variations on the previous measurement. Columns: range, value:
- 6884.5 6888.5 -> 60.3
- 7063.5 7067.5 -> 69.4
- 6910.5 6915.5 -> 62.8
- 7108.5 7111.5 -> 66.9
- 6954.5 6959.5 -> 58.2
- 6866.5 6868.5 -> 63.6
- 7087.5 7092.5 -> 62.7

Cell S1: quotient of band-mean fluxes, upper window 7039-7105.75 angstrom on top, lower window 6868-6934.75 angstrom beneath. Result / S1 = 0.92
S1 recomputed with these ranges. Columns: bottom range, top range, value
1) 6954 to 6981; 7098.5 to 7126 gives 1.00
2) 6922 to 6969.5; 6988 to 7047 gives 1.04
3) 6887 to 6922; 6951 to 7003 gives 0.95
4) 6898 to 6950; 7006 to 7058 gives 0.95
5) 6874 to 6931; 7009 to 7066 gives 0.92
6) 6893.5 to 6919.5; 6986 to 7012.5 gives 0.99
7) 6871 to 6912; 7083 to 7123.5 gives 0.90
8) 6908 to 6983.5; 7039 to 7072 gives 0.95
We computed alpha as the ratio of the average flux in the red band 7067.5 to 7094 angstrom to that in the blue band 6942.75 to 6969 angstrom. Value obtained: 1.1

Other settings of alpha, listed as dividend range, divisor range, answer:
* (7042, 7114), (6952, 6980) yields 1.03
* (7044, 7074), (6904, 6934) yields 0.91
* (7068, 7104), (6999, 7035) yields 0.98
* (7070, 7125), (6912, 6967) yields 1.05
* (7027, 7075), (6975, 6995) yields 0.90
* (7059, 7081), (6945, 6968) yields 1.17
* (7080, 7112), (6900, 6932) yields 0.94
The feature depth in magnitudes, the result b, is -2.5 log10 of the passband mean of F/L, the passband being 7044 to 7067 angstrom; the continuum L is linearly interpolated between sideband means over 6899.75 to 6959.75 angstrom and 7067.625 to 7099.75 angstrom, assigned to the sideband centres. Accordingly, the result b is 0.093 mag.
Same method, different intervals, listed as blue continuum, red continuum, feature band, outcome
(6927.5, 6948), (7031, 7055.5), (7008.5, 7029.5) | -0.05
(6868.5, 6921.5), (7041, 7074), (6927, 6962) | 0.09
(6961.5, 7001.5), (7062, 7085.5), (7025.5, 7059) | 0.11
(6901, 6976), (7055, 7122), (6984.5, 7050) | -0.03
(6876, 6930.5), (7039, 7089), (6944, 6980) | 0.08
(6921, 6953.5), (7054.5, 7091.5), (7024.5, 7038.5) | -0.06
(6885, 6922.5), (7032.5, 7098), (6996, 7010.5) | -0.07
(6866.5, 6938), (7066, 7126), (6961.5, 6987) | -0.01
